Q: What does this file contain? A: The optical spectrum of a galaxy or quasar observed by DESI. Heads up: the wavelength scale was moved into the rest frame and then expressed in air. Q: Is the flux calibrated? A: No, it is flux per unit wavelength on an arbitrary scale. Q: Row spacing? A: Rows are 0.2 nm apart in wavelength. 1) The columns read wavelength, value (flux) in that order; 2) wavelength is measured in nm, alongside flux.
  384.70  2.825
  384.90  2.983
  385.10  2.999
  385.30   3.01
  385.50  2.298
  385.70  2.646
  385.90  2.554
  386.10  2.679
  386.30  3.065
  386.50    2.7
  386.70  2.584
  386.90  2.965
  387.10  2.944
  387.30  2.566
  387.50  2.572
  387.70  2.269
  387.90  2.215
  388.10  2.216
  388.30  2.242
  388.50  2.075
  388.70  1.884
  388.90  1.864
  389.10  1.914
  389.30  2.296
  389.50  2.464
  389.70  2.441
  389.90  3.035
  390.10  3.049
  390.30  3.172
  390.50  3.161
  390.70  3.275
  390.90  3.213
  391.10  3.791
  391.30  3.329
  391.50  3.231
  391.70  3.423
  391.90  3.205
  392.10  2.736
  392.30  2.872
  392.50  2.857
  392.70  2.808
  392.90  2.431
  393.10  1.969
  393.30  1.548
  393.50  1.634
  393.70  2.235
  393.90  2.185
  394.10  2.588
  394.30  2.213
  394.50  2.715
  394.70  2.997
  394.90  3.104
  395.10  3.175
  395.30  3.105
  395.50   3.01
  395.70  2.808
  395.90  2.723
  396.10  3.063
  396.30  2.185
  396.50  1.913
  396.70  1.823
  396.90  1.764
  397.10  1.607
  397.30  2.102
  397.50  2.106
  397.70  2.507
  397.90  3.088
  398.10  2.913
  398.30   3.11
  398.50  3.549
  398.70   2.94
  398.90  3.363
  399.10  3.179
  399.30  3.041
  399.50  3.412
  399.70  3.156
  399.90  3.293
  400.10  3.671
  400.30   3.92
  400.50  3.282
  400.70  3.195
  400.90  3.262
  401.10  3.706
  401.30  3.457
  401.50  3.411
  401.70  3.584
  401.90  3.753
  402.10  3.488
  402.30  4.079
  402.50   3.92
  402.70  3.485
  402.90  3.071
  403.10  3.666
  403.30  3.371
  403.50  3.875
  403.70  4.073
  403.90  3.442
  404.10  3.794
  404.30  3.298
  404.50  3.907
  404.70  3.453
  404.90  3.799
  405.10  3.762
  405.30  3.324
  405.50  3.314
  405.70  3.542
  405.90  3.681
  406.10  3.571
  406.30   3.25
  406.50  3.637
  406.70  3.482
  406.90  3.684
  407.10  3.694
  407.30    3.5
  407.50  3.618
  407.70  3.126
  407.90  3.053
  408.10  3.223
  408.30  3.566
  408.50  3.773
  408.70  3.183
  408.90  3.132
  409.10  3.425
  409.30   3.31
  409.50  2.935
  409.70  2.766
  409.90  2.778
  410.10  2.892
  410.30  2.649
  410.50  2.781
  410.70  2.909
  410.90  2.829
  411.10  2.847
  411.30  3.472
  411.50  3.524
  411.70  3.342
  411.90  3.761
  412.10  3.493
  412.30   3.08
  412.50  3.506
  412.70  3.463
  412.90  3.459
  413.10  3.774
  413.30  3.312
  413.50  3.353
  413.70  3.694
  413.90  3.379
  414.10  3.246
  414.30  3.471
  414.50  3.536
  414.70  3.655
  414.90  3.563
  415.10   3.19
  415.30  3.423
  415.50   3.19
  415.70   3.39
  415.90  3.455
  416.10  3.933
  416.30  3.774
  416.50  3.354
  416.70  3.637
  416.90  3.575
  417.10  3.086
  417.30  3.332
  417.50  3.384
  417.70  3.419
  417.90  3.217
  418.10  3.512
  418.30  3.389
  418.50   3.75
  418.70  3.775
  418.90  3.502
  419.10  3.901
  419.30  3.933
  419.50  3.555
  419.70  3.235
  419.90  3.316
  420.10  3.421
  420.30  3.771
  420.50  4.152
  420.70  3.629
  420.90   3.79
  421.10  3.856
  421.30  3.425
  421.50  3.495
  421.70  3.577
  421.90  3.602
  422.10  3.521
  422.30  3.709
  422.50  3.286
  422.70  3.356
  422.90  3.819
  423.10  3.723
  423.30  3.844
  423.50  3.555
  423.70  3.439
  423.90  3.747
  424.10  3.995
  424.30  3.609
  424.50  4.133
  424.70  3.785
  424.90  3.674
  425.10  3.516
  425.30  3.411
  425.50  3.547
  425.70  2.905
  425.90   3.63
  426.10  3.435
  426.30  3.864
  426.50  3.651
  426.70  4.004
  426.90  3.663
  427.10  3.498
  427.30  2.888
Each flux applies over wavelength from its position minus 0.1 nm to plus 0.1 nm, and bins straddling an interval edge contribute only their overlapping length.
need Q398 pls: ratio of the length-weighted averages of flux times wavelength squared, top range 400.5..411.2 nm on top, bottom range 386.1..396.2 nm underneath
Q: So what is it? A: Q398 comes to 1.37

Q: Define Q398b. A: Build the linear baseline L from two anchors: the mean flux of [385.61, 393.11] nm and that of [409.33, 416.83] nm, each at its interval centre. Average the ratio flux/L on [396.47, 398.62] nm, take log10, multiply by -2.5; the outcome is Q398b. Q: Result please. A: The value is 0.20 mag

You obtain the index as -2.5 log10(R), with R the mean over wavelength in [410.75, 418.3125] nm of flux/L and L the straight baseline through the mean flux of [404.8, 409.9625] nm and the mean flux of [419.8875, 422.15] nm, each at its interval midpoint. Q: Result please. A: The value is 0.03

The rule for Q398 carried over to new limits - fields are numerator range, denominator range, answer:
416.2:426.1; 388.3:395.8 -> 1.54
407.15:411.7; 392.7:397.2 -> 1.41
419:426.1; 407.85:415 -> 1.16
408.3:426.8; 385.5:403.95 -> 1.35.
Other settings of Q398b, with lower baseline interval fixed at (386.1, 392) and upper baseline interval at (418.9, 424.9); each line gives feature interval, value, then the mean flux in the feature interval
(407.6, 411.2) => 0.08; 3.07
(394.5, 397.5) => 0.16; 2.52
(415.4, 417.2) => 0.00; 3.49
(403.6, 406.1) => -0.14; 3.61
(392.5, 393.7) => 0.30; 2.16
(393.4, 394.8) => 0.21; 2.37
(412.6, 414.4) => -0.01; 3.46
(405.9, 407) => -0.10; 3.54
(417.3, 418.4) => 0.05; 3.38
